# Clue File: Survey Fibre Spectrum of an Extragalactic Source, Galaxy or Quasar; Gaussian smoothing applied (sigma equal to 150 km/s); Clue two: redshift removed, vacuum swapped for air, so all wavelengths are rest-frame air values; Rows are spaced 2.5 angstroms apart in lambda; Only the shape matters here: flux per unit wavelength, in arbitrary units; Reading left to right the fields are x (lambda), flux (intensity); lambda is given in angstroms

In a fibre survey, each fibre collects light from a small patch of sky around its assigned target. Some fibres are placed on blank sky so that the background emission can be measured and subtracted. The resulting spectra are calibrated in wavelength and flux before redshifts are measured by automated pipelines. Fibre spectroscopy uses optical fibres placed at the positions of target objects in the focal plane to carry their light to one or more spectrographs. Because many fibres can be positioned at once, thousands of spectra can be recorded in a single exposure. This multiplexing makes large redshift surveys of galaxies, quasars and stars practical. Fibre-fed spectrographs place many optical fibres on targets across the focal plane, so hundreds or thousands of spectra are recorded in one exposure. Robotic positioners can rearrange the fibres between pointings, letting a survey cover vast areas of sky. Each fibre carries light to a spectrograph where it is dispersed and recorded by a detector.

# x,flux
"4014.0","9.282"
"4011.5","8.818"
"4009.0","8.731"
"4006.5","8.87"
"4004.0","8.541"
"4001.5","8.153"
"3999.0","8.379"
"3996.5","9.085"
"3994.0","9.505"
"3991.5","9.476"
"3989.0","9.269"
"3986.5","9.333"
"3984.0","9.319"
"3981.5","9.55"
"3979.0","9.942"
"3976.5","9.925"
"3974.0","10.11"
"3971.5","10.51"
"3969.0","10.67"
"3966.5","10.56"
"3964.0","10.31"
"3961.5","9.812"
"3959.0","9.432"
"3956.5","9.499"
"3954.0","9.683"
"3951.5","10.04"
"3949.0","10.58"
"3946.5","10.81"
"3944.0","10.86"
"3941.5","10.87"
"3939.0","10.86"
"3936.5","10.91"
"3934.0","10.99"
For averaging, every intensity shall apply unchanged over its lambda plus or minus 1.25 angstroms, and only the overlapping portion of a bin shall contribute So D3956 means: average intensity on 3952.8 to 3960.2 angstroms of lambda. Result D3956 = 9.54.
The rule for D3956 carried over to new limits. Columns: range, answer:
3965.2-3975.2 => 10.5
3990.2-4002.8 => 8.92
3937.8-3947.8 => 10.8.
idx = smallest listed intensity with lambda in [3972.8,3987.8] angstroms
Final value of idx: 9.319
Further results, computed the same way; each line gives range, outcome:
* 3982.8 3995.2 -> 9.269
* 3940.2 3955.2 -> 9.683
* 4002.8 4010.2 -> 8.541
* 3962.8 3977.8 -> 9.925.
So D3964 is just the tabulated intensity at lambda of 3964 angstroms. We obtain 10.31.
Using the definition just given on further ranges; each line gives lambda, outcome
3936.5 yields 10.91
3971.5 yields 10.51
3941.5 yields 10.87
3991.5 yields 9.476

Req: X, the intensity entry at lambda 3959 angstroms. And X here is 9.432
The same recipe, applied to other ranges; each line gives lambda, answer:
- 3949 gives 10.58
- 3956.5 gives 9.499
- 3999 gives 8.379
